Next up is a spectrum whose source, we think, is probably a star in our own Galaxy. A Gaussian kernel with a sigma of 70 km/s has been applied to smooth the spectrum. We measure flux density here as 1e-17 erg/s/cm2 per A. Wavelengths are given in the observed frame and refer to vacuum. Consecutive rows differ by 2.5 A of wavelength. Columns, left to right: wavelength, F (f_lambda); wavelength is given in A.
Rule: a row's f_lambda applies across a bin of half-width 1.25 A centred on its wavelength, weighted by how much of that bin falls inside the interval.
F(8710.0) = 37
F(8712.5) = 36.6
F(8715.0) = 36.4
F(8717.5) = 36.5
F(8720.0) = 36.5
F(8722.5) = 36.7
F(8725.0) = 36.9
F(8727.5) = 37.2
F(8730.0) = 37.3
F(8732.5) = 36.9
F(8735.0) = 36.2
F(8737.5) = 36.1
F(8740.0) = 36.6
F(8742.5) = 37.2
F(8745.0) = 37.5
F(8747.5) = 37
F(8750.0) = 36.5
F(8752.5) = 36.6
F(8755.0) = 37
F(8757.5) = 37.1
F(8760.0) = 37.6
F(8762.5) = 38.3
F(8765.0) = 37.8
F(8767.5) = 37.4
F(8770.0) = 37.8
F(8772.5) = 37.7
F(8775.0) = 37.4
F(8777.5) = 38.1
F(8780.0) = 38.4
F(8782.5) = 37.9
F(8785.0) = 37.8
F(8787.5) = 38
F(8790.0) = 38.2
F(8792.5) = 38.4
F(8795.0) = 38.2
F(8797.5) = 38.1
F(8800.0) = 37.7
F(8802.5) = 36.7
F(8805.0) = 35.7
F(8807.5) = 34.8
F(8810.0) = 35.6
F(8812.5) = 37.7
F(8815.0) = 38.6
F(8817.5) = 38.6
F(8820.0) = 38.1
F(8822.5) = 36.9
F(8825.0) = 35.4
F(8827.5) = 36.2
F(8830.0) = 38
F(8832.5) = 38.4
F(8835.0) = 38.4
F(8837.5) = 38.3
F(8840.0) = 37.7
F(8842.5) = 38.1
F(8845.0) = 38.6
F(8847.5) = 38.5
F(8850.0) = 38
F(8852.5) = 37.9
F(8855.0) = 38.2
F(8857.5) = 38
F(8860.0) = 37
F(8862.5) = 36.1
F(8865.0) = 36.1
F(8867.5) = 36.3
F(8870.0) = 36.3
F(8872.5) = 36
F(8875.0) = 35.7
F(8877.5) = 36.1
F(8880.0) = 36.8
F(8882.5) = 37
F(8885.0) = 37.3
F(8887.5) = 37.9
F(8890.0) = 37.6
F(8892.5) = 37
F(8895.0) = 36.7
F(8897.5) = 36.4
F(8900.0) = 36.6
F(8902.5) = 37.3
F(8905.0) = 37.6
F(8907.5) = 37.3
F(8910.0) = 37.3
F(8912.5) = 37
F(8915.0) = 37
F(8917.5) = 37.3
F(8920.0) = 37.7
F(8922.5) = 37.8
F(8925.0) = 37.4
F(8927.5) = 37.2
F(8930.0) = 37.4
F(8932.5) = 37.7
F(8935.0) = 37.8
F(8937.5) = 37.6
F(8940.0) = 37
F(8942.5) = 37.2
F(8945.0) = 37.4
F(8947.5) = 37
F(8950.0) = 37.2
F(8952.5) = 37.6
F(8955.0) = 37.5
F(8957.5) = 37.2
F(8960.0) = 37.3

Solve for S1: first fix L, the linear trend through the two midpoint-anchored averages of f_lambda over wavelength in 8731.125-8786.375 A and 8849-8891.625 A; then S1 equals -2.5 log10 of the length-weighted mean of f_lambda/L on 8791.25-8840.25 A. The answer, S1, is -0.01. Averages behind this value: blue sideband 37.3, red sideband 37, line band 37.4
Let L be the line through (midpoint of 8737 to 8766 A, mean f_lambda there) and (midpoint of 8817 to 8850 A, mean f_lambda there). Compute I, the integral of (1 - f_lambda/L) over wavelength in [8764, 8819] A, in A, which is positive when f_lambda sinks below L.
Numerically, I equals -0.2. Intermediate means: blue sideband 37.1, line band 37.6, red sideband 37.8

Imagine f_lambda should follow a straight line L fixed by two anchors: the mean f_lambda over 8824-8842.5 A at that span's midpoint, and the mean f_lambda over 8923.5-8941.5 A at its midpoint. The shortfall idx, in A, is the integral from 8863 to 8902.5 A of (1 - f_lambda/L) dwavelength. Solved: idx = 0.9 A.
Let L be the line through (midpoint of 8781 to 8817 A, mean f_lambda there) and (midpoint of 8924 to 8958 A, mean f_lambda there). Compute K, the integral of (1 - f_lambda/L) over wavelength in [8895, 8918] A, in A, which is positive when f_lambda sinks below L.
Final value 0.2 A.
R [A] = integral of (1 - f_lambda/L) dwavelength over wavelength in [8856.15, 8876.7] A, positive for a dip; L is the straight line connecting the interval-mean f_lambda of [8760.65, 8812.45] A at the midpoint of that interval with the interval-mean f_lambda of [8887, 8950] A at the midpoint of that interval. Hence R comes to 0.5 A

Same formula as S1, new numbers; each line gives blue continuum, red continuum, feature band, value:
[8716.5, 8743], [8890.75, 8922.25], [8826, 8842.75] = -0.02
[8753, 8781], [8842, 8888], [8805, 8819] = 0.01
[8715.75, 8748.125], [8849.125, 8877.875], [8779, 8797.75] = -0.04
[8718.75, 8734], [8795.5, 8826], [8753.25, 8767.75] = -0.02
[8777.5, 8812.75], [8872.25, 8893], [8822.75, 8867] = -0.01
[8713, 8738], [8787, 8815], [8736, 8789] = -0.01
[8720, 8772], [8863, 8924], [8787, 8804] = -0.02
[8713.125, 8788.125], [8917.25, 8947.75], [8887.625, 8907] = 0.01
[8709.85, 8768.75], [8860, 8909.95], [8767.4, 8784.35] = -0.03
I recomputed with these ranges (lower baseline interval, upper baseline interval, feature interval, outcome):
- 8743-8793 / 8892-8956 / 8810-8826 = 0.03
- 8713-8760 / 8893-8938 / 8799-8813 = 0.27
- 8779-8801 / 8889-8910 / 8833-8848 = -0.26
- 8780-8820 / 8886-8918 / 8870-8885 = 0.34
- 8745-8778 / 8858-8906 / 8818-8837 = -0.20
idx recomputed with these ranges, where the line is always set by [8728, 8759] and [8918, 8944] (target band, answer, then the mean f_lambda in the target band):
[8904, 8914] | 0.0 A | 37.3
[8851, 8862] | -0.1 A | 37.7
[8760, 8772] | -0.3 A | 37.8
